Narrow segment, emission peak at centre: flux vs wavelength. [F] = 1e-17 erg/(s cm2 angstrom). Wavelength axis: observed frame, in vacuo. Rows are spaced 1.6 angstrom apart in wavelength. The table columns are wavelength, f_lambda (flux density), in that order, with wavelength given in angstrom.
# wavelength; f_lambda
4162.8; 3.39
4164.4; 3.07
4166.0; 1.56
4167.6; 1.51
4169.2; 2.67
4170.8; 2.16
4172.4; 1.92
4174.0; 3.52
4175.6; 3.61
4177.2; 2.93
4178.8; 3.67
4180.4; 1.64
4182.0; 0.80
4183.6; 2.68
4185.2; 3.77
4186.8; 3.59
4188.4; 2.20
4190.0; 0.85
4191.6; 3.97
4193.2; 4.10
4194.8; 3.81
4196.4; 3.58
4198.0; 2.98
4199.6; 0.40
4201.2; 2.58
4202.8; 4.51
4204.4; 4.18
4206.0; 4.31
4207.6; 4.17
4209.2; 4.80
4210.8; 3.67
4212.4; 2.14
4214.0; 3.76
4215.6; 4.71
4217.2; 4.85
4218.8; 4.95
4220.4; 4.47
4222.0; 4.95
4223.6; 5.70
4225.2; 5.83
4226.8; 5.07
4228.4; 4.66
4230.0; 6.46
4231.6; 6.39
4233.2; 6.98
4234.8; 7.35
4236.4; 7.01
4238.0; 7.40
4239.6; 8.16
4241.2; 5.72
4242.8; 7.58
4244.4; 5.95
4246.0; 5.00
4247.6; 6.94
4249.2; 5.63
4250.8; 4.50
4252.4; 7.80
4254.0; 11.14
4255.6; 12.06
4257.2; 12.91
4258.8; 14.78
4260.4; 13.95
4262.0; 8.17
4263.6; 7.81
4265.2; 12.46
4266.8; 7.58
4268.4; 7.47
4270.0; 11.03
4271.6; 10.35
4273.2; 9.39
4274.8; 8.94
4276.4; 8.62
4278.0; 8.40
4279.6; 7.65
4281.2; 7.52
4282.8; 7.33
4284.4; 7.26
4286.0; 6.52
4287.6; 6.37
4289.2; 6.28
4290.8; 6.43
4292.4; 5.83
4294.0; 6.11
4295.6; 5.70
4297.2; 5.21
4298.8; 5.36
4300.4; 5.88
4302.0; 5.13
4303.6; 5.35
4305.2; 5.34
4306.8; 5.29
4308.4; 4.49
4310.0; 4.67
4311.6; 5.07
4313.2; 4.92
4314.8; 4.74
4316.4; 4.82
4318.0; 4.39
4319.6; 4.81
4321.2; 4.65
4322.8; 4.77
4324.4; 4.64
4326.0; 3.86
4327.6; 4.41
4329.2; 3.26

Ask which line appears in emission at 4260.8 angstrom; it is Ly-alpha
